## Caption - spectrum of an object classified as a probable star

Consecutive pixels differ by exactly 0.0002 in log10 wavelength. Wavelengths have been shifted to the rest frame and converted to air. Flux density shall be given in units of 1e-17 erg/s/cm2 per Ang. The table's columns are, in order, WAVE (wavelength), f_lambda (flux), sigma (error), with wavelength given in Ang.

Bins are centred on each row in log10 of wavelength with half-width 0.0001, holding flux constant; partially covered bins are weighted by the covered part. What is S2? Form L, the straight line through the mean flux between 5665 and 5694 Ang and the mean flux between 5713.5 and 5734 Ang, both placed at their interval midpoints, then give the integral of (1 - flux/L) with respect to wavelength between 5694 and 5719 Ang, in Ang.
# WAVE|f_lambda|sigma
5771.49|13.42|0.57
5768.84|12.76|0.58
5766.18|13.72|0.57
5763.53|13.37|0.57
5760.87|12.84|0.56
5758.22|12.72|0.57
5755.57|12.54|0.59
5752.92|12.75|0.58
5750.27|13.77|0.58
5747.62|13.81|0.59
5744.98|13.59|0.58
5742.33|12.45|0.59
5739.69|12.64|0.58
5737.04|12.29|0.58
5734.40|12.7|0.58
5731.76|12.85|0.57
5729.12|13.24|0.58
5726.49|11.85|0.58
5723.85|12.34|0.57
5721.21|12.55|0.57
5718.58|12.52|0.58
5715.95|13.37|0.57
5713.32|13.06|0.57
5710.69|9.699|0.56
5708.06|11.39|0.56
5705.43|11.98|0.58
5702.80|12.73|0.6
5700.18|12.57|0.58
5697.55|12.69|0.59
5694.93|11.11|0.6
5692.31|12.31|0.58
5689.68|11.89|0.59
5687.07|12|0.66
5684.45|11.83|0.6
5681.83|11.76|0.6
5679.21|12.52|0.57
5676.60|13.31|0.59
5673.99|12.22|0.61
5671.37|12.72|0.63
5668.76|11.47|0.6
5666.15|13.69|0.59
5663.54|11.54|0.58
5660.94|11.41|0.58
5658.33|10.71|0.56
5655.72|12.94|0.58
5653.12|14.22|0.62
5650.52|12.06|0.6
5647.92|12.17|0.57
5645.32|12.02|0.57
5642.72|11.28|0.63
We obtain 0.9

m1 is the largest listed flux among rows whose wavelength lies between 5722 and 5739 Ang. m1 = 13.24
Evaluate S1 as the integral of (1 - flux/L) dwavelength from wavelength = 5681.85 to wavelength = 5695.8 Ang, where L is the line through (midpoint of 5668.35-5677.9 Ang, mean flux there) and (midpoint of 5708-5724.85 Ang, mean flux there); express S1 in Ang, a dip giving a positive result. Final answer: 0.6 Ang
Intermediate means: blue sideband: 12.5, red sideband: 12.2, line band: 11.8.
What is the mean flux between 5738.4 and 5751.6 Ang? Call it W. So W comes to 13.3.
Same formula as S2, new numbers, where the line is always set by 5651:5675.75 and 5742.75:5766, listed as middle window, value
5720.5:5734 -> 0.4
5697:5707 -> 0.2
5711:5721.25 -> 0.2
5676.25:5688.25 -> 0.3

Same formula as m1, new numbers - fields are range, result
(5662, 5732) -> 13.69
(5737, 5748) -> 13.81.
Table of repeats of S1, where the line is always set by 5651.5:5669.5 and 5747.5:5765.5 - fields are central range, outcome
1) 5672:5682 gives -0.1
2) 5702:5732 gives 1.2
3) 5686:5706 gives 0.7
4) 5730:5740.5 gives 0.2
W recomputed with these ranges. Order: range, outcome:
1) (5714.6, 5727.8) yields 12.5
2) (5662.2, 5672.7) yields 12.4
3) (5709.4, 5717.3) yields 12.1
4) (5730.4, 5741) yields 12.6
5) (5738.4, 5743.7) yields 12.6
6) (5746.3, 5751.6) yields 13.8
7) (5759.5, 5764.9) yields 13.1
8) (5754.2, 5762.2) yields 12.7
